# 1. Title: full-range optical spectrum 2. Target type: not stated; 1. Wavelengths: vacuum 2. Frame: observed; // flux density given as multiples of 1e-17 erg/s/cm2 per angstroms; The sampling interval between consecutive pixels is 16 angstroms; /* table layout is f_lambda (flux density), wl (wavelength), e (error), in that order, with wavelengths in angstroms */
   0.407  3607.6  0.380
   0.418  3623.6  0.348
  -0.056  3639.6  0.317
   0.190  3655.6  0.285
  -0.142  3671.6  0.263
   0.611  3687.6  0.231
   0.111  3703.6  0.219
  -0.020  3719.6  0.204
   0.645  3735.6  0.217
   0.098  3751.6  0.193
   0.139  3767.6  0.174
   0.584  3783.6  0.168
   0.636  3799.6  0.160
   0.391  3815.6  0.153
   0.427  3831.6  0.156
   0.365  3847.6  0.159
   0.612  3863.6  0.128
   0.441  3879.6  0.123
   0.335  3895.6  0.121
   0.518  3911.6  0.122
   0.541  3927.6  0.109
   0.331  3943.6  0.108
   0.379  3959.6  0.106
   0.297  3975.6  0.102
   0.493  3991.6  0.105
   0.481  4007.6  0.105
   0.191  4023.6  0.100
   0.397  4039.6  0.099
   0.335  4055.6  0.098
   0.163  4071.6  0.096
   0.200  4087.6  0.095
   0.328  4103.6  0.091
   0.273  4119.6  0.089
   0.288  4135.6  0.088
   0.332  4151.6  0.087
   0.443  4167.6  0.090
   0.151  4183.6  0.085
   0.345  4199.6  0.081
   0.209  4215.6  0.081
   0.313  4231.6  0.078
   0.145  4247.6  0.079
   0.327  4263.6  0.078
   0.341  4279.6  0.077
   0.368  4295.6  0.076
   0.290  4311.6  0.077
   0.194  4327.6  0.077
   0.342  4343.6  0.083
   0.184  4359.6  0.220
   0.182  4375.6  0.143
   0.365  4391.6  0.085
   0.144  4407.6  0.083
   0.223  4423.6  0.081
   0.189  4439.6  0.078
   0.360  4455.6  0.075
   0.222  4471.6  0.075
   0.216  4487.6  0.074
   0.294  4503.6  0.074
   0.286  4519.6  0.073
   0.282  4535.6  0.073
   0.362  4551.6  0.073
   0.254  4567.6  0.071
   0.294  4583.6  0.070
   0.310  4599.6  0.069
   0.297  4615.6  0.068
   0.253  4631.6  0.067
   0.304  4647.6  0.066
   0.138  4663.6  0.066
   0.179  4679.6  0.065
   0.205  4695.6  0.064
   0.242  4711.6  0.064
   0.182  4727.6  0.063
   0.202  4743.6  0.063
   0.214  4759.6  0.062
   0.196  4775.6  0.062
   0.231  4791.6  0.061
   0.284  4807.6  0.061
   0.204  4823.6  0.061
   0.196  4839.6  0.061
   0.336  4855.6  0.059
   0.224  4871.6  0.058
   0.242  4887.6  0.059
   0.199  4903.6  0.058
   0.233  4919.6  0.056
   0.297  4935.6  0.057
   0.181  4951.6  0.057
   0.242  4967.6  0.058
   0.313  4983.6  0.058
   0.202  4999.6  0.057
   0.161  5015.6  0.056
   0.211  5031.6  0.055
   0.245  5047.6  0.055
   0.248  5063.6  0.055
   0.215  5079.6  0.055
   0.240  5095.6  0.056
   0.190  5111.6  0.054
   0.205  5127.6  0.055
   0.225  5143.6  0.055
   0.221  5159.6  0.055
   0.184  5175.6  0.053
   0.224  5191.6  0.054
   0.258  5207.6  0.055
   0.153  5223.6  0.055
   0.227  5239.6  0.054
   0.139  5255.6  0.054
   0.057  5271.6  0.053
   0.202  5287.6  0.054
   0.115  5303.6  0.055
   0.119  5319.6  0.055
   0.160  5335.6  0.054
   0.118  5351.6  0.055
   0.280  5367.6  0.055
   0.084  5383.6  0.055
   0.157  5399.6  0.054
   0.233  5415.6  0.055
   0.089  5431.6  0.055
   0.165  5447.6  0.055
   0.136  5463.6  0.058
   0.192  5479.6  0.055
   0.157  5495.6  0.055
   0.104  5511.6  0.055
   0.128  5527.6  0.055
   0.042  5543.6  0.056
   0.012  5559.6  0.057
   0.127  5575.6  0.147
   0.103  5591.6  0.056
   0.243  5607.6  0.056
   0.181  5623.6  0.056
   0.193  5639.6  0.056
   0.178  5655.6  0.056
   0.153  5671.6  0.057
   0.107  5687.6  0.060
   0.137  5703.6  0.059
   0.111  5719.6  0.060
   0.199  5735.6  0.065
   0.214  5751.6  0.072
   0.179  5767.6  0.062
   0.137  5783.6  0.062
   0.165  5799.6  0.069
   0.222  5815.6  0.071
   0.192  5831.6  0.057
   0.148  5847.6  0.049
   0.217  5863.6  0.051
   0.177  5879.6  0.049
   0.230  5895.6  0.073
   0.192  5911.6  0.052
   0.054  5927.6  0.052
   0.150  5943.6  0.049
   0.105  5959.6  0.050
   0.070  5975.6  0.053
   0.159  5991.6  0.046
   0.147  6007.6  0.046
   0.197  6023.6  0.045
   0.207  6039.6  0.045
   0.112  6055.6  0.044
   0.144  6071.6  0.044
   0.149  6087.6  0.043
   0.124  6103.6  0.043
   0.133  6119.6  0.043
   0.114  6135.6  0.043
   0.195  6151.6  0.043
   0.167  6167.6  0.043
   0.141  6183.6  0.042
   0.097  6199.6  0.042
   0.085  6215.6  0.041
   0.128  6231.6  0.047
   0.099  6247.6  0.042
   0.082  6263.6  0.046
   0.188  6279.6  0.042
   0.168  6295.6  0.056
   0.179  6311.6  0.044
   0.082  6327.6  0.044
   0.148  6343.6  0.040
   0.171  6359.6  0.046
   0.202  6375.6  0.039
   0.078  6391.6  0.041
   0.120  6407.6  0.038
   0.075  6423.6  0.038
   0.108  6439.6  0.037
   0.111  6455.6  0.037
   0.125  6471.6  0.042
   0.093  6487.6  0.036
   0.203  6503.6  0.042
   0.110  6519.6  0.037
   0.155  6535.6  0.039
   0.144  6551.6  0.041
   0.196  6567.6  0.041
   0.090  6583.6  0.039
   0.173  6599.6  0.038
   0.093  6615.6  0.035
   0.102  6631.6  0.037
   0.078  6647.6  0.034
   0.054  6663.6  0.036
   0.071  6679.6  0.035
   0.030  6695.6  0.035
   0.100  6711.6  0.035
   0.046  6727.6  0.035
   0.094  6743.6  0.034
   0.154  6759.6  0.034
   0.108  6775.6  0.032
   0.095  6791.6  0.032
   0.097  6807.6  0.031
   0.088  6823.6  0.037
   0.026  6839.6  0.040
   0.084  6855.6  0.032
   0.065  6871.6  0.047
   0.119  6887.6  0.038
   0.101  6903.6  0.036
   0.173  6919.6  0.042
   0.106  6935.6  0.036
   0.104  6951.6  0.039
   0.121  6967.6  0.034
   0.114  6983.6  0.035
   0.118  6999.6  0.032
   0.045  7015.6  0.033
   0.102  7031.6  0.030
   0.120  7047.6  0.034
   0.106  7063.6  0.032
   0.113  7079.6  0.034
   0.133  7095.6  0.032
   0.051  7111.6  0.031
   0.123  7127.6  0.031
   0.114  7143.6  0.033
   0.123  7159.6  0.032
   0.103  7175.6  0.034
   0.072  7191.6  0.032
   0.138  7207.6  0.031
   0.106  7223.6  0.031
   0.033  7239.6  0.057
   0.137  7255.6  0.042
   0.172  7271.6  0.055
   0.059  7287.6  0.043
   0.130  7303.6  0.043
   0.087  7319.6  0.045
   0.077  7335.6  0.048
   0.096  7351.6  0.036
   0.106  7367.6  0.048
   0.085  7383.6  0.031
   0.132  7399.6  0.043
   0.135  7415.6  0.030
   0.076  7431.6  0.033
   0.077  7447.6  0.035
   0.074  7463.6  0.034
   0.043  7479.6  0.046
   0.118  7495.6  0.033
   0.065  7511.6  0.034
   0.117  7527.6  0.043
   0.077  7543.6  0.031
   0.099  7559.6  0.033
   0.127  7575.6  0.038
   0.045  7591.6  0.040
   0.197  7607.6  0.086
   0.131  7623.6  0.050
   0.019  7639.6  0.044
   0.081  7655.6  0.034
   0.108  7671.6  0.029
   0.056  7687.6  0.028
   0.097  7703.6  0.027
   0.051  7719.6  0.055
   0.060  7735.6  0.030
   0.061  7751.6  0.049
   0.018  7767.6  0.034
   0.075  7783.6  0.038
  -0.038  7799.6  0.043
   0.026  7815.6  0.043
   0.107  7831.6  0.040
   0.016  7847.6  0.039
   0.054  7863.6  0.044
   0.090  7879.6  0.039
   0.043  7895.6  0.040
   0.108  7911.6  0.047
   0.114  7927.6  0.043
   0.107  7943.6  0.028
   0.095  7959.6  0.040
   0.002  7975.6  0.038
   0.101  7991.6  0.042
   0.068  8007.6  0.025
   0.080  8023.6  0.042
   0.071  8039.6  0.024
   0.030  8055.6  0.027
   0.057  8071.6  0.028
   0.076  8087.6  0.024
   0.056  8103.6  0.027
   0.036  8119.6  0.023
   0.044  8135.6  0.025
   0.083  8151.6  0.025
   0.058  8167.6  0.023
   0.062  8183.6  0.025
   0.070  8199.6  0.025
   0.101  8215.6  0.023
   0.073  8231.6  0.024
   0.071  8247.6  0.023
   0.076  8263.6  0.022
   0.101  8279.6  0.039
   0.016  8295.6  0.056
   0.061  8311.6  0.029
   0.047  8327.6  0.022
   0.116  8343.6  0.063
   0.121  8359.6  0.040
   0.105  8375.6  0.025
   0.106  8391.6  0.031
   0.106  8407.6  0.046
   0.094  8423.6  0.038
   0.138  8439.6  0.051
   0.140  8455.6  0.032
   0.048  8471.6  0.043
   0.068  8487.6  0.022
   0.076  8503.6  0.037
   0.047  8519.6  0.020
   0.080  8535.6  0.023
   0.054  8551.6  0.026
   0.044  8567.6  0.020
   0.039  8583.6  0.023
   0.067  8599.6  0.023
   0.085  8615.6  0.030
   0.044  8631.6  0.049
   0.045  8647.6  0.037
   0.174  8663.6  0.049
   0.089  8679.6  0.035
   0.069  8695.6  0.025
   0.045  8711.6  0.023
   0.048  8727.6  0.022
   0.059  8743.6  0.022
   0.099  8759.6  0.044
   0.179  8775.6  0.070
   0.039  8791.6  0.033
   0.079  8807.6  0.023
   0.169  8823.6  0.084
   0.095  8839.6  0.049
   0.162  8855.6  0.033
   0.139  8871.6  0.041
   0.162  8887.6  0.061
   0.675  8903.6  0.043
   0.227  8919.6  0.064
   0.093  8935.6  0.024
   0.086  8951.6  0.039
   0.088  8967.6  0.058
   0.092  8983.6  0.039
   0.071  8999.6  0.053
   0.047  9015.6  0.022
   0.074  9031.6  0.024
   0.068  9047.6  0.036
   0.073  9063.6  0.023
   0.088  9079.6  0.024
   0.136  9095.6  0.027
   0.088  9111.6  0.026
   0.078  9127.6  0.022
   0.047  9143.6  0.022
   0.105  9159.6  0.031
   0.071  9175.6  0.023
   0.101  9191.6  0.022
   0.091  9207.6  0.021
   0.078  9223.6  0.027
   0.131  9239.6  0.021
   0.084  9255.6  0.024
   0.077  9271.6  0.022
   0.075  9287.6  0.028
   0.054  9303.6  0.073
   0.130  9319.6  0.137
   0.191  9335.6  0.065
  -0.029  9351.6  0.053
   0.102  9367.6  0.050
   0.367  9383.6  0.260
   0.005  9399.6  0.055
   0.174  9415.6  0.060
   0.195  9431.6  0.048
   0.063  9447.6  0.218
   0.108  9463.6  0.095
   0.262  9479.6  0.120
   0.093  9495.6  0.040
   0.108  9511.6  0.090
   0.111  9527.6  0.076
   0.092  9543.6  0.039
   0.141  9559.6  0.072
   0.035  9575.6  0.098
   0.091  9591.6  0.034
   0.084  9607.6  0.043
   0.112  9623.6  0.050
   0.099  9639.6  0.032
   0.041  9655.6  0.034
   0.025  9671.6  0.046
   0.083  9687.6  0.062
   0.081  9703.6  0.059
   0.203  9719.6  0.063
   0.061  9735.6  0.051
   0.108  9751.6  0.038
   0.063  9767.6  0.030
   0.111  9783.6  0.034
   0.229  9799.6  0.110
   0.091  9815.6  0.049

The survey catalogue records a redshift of 1.388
